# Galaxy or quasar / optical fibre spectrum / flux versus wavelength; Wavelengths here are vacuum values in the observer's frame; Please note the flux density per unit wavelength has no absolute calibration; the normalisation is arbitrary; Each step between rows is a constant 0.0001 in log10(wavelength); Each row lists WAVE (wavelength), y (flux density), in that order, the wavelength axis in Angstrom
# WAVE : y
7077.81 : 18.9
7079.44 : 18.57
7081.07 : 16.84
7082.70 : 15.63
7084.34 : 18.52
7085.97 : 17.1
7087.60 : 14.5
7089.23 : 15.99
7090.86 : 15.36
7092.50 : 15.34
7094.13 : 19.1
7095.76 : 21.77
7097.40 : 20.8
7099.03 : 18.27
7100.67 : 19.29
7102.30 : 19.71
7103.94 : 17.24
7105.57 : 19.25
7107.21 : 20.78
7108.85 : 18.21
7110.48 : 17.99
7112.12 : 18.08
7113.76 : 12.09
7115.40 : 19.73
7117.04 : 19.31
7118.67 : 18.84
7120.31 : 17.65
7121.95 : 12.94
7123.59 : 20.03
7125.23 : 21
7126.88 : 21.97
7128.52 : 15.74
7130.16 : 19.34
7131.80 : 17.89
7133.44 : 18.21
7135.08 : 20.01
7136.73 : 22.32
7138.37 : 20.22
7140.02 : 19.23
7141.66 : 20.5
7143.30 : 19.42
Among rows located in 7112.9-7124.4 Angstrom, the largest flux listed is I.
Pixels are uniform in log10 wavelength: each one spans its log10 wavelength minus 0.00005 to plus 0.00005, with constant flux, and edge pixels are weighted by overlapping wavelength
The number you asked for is 20.03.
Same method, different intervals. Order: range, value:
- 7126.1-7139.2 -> 22.32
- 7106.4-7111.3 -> 20.78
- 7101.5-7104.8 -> 19.71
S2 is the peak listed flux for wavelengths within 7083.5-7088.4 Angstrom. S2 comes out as 18.52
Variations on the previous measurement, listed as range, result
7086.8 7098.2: 21.77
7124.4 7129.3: 21.97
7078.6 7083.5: 18.57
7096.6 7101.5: 20.8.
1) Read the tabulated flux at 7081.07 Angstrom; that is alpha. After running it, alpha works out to 16.84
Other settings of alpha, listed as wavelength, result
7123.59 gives 20.03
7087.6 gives 14.5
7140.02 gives 19.23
